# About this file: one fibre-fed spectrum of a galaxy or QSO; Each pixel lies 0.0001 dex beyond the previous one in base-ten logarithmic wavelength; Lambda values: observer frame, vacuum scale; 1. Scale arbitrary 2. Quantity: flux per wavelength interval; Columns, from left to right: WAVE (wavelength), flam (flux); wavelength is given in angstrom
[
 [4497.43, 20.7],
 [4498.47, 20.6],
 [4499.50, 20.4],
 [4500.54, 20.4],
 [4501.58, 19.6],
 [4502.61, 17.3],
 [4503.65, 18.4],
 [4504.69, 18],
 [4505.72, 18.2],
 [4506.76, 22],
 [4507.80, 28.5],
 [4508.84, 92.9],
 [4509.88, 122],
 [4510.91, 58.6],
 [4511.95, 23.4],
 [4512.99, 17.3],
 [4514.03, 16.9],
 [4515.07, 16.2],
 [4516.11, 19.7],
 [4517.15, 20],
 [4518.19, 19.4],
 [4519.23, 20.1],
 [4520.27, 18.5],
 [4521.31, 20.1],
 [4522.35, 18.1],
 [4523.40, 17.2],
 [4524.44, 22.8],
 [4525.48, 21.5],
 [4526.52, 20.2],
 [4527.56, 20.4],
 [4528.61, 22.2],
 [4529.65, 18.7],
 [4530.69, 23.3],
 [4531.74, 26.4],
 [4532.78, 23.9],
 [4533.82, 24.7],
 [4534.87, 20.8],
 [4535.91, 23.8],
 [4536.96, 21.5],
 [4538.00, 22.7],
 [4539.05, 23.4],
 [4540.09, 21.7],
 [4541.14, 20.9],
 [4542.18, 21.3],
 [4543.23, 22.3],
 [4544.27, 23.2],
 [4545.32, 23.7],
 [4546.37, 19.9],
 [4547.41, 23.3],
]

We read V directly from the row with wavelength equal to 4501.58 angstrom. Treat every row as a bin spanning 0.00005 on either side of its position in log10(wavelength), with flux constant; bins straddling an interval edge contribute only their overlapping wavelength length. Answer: 19.6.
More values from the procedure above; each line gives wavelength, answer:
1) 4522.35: 18.1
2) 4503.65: 18.4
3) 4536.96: 21.5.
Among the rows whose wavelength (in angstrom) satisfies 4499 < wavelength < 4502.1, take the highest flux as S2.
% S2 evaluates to 20.4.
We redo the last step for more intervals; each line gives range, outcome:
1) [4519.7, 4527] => 22.8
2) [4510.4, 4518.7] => 58.6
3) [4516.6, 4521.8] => 20.1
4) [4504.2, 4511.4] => 122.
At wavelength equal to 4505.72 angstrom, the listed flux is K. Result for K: 18.2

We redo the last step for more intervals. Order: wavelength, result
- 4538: 22.7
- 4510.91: 58.6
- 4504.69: 18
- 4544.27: 23.2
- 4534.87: 20.8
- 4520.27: 18.5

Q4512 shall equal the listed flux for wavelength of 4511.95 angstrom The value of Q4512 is 23.4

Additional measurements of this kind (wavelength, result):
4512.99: 17.3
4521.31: 20.1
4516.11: 19.7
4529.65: 18.7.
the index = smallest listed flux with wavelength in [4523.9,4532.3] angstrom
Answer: 18.7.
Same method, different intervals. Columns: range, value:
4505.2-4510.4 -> 18.2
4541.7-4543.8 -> 21.3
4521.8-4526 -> 17.2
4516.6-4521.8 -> 18.5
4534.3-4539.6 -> 20.8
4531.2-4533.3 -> 23.9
